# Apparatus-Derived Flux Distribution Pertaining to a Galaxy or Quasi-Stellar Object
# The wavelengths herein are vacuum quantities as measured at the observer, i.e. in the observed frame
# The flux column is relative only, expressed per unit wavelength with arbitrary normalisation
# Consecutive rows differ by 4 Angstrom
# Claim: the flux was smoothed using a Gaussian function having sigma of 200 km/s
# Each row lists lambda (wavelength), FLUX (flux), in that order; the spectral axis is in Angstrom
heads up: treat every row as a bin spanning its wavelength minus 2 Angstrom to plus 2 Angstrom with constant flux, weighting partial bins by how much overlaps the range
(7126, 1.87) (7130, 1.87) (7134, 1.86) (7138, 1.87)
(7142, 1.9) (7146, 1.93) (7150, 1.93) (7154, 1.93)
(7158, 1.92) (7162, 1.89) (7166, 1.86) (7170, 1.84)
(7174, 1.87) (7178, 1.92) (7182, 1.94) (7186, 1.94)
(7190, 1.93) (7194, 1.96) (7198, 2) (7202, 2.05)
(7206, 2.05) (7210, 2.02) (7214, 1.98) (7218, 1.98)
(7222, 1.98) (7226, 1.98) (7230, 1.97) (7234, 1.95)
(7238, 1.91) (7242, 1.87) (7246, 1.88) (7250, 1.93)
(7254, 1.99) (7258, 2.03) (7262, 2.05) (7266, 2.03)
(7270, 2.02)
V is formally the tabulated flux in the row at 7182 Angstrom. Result 1.94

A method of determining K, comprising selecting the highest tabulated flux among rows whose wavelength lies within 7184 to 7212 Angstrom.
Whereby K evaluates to 2.05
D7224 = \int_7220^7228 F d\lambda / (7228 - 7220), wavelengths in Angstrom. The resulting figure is 1.98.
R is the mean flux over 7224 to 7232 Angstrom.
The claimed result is 1.98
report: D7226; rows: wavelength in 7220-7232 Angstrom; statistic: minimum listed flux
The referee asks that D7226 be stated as 1.97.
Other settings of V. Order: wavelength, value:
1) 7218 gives 1.98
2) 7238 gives 1.91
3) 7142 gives 1.9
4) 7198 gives 2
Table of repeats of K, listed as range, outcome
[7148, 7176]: 1.93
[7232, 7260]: 2.03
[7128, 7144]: 1.9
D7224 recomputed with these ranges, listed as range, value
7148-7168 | 1.91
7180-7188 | 1.94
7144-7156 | 1.93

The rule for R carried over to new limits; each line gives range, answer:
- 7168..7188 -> 1.9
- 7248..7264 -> 2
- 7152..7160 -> 1.92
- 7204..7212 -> 2.04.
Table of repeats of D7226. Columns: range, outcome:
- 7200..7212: 2.02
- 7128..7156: 1.86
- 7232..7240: 1.91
